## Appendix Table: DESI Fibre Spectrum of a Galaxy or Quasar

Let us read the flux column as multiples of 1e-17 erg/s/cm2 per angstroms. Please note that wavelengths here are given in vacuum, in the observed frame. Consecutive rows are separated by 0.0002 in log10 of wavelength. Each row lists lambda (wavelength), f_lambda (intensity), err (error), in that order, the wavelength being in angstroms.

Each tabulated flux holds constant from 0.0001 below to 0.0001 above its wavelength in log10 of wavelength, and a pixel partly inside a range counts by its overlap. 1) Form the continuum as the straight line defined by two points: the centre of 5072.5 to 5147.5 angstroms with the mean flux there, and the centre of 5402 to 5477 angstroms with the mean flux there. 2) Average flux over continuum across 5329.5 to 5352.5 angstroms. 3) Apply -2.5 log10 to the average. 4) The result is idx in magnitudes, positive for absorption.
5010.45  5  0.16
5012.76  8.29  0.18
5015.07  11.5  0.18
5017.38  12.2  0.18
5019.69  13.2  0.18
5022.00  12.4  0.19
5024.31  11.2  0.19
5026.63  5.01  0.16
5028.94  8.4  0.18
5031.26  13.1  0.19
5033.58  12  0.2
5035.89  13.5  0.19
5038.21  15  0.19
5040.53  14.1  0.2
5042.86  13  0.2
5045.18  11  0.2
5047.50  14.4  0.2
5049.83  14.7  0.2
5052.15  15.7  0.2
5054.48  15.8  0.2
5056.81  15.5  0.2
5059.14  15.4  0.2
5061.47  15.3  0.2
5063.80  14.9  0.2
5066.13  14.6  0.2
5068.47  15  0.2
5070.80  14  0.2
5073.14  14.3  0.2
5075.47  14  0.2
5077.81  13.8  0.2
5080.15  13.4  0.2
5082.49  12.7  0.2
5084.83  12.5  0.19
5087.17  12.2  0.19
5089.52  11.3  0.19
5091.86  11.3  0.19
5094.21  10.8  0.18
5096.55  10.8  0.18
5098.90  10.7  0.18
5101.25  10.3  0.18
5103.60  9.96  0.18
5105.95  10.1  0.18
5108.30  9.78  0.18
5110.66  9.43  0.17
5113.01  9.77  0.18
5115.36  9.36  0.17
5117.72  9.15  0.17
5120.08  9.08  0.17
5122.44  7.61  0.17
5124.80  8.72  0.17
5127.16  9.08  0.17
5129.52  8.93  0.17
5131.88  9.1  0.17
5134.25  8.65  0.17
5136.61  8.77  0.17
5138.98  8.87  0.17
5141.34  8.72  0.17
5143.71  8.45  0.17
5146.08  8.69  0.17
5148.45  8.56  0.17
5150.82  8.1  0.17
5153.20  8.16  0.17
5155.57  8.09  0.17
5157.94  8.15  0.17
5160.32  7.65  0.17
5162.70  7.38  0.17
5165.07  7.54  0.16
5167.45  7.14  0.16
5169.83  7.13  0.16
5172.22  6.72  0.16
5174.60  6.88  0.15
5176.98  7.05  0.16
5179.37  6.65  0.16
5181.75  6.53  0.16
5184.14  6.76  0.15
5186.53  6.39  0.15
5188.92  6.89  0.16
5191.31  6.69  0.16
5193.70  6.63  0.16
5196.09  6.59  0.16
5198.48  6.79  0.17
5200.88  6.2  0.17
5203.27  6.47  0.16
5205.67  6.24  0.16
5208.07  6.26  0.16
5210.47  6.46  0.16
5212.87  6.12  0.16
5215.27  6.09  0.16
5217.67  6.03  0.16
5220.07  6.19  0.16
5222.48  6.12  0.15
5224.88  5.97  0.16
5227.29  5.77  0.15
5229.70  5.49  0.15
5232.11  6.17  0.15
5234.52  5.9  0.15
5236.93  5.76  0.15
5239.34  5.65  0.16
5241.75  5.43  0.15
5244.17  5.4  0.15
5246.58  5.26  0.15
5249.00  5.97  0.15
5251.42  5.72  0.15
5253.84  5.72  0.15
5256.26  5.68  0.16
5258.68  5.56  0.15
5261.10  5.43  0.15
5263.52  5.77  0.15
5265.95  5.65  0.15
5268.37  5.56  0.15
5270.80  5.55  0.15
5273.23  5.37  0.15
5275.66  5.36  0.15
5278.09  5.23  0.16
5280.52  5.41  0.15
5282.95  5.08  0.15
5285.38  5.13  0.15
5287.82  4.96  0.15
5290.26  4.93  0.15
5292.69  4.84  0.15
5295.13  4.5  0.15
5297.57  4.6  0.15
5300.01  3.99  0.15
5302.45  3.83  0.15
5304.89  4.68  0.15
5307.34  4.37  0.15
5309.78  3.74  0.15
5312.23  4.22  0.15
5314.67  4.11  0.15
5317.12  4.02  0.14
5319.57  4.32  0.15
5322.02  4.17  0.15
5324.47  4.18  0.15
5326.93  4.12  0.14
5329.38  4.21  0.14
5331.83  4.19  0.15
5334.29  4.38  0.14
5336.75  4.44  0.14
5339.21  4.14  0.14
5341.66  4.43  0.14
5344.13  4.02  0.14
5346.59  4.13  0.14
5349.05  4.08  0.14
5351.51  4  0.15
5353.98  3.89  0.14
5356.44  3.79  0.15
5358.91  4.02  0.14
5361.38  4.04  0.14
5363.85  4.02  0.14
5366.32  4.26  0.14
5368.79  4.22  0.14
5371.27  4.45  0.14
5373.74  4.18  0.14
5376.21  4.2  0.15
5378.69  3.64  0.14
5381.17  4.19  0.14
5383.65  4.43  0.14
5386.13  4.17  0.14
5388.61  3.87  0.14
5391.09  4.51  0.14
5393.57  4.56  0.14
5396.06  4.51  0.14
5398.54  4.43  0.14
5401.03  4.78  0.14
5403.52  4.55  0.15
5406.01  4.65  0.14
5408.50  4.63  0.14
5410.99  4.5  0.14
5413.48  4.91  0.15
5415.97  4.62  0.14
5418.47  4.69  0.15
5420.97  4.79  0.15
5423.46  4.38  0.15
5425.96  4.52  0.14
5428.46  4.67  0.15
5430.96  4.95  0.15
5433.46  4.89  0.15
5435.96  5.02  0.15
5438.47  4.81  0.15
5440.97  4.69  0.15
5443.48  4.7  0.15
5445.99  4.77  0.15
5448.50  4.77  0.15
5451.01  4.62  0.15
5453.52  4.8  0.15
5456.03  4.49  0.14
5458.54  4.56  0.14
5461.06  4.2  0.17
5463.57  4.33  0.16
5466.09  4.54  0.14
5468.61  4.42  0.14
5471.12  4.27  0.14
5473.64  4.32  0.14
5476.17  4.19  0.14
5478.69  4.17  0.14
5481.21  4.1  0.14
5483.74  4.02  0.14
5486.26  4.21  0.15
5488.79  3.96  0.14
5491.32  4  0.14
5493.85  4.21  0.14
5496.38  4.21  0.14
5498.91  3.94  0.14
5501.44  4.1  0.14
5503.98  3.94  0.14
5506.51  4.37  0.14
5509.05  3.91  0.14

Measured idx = 0.44 mag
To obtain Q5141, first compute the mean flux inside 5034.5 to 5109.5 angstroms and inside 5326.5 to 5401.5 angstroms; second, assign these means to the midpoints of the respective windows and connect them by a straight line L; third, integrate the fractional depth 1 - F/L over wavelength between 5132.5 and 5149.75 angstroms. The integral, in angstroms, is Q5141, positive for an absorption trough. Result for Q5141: 3.6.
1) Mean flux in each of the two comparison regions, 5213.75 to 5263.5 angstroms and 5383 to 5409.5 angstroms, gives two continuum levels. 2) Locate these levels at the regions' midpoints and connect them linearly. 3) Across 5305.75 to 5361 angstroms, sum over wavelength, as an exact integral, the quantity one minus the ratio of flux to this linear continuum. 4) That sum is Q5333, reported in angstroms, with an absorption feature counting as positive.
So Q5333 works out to 9.4 angstroms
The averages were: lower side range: 5.77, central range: 4.14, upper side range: 4.46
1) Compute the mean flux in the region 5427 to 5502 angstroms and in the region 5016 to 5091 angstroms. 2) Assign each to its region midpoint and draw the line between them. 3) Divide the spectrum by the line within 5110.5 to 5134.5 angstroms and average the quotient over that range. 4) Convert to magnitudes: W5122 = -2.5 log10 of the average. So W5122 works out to 0.29 mag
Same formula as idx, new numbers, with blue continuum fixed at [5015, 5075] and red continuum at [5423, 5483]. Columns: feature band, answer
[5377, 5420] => 0.27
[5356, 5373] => 0.48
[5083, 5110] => 0.12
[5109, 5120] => 0.25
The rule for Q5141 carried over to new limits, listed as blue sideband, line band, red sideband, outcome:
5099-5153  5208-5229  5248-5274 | 2.0 angstroms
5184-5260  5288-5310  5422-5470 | 4.5 angstroms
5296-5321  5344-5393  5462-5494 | 1.0 angstroms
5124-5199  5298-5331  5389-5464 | 9.8 angstroms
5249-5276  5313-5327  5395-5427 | 2.8 angstroms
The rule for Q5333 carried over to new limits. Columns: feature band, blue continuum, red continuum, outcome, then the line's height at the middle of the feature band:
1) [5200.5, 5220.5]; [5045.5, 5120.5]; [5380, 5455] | 6.88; 9.5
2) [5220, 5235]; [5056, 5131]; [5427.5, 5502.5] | 5.16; 9.04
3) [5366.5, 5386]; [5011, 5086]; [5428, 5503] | 6.47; 6.27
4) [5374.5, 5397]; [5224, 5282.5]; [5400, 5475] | 3.09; 4.9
